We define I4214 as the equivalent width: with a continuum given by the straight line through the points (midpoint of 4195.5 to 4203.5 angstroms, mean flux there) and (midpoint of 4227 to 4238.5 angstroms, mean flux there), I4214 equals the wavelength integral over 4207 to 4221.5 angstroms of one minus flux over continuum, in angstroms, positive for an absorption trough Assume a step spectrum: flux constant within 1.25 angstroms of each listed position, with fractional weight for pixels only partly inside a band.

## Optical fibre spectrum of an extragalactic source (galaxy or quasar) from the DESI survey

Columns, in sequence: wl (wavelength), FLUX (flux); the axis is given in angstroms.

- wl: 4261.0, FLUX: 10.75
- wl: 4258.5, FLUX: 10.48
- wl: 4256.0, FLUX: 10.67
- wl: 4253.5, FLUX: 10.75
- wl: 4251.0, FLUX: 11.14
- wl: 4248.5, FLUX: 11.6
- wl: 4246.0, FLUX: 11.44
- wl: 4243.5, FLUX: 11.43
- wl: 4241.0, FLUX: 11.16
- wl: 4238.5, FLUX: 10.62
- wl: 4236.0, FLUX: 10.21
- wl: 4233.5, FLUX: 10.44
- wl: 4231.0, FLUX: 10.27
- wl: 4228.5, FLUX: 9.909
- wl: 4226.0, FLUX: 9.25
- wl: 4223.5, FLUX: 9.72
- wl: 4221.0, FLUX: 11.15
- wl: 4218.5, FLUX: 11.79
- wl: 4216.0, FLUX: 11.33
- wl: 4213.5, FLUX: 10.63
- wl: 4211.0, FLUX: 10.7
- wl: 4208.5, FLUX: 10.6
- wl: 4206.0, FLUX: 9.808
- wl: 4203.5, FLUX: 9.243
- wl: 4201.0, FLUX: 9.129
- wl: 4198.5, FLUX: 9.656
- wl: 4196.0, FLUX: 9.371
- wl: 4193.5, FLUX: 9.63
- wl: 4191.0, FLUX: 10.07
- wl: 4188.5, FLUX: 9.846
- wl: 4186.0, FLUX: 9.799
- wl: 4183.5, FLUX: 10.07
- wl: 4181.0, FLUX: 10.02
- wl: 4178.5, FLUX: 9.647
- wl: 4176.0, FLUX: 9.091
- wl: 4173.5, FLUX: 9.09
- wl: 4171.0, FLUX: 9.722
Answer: -1.9 angstroms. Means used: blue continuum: 9.36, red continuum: 10.2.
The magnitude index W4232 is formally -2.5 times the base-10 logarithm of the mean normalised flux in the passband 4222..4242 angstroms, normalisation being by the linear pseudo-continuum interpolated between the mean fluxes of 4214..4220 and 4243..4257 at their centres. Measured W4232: 0.11 mag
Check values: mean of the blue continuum 11.4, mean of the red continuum 11.2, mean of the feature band 10.2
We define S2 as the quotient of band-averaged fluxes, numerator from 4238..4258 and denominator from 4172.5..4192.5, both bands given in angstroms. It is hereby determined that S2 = 1.14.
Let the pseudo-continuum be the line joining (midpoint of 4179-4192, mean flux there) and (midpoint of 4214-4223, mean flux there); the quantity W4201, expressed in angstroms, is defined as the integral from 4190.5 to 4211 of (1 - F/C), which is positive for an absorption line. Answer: 1.5 angstroms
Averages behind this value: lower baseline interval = 9.94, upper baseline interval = 11.2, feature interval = 9.74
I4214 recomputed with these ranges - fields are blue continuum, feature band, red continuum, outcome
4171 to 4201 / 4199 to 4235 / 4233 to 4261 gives 0.1 angstroms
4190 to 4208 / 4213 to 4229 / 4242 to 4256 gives -0.4 angstroms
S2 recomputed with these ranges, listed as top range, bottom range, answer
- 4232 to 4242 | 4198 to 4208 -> 1.11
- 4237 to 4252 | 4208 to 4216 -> 1.04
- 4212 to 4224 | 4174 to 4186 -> 1.14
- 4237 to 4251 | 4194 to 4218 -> 1.11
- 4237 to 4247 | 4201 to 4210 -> 1.14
